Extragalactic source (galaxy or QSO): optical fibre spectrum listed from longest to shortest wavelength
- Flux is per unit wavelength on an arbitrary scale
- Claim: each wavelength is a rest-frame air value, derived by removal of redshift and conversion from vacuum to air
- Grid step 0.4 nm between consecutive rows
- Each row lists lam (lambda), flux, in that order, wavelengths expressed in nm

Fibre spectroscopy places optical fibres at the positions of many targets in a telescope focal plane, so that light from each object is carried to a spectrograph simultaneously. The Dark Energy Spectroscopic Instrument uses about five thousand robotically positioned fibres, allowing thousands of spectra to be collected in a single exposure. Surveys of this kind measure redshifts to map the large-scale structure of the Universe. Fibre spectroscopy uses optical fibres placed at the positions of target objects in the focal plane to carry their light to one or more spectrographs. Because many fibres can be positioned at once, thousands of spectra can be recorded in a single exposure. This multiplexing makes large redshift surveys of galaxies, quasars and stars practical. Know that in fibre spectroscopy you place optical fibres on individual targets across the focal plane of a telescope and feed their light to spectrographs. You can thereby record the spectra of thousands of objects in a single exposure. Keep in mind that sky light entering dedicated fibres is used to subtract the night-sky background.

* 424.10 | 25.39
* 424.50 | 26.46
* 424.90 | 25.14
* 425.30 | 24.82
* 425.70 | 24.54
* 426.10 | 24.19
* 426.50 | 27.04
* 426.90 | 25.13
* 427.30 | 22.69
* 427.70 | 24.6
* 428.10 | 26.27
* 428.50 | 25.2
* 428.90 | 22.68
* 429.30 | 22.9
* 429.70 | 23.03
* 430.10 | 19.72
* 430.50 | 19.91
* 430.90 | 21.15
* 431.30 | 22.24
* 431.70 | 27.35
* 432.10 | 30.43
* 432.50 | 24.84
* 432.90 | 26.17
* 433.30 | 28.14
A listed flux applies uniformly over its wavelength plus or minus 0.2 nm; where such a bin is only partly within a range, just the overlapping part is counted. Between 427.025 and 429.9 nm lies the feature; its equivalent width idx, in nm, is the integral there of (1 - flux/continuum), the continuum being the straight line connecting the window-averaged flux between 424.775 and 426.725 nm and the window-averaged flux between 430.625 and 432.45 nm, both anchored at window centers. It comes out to 0.13 nm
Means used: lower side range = 25.1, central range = 23.9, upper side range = 25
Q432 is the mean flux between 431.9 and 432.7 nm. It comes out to 27.6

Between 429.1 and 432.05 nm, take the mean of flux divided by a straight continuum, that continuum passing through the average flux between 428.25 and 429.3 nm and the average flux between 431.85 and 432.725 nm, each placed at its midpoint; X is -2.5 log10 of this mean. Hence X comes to 0.14 mag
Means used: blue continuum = 23.9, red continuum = 27.6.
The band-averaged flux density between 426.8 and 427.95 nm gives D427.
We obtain 24.1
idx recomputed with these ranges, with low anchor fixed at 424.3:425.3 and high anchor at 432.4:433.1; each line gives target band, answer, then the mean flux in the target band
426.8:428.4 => 0.058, 24.7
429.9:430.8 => 0.198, 20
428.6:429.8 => 0.120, 23.1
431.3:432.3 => -0.077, 27.6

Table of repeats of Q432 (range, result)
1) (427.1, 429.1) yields 24.3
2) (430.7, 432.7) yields 25.2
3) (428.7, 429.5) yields 22.8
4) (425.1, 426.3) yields 24.5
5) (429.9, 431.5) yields 20.8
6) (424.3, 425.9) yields 25.2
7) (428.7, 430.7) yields 21.6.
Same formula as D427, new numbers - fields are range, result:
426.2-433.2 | 24.3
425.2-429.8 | 24.4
